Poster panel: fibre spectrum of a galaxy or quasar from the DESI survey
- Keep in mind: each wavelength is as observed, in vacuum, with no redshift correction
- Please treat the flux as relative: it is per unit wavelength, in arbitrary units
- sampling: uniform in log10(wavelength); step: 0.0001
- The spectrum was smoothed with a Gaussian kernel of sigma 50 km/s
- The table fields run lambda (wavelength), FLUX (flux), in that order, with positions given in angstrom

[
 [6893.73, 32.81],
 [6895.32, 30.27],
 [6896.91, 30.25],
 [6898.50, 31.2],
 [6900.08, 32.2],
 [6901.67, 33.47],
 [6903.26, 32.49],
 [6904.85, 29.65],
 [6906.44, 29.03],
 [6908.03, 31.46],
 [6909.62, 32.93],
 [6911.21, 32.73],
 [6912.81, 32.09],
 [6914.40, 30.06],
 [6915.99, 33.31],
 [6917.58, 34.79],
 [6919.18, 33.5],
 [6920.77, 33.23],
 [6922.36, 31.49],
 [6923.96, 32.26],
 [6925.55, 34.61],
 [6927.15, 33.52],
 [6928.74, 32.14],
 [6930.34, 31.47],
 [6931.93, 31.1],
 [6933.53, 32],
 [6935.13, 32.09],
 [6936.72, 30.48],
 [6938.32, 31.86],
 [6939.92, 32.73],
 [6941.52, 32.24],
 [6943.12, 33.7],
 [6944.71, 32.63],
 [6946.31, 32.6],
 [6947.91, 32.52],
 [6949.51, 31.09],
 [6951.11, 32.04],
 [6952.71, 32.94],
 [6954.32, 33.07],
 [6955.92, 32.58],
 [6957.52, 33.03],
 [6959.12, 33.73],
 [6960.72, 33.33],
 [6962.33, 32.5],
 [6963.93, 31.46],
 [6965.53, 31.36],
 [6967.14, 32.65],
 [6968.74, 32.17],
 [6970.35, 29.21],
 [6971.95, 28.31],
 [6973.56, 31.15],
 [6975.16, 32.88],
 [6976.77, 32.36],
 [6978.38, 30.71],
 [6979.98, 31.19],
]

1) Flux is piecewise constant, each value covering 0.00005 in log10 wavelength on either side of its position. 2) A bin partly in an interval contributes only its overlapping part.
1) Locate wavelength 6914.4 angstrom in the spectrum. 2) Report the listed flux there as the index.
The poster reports 30.06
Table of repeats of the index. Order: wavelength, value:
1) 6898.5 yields 31.2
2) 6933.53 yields 32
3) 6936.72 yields 30.48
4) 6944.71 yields 32.63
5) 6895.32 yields 30.27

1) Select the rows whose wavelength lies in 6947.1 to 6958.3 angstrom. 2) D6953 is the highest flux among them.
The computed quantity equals 33.07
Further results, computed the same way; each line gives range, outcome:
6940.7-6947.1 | 33.7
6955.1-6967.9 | 33.73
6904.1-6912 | 32.93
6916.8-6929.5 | 34.79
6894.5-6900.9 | 32.2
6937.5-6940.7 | 32.73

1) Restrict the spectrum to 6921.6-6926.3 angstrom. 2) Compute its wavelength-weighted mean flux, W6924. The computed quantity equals 32.8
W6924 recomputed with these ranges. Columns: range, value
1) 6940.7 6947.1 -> 32.8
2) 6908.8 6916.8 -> 32.2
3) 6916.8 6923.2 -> 33.2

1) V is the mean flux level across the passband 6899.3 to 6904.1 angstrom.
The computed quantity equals 32.7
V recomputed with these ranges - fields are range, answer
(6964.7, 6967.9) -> 32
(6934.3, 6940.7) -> 31.8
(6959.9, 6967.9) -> 32.2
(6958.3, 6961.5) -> 33.6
